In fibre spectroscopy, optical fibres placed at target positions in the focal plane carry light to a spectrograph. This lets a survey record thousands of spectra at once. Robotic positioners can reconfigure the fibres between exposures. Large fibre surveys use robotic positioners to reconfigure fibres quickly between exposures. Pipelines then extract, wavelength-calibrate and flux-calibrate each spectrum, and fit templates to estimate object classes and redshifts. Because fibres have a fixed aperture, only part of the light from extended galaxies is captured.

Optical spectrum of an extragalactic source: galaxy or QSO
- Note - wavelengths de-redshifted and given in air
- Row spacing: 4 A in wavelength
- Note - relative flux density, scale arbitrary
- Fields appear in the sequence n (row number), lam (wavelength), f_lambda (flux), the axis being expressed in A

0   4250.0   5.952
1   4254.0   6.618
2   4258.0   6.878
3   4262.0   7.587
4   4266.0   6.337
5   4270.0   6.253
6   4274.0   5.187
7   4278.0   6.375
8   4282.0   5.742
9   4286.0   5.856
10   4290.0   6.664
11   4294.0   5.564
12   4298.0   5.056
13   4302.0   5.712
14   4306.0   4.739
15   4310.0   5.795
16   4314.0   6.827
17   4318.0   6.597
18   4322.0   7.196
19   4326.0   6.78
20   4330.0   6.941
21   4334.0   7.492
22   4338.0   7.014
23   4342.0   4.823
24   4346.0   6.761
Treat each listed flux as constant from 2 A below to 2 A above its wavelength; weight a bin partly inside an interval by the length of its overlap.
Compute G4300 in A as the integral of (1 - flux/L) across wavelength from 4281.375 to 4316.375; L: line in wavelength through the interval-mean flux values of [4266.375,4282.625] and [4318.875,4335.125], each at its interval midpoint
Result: 3.6 A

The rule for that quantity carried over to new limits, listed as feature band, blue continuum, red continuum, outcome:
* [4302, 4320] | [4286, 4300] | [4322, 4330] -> 1.3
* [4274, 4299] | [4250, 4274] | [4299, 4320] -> 1.4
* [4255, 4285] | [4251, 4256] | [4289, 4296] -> -0.1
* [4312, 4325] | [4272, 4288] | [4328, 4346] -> -1.1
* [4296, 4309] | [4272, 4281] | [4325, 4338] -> 2.4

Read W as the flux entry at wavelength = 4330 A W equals 6.941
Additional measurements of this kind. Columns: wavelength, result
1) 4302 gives 5.712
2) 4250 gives 5.952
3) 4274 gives 5.187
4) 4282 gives 5.742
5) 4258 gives 6.878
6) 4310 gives 5.795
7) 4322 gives 7.196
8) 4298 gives 5.056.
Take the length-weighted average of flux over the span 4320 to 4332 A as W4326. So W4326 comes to 6.97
